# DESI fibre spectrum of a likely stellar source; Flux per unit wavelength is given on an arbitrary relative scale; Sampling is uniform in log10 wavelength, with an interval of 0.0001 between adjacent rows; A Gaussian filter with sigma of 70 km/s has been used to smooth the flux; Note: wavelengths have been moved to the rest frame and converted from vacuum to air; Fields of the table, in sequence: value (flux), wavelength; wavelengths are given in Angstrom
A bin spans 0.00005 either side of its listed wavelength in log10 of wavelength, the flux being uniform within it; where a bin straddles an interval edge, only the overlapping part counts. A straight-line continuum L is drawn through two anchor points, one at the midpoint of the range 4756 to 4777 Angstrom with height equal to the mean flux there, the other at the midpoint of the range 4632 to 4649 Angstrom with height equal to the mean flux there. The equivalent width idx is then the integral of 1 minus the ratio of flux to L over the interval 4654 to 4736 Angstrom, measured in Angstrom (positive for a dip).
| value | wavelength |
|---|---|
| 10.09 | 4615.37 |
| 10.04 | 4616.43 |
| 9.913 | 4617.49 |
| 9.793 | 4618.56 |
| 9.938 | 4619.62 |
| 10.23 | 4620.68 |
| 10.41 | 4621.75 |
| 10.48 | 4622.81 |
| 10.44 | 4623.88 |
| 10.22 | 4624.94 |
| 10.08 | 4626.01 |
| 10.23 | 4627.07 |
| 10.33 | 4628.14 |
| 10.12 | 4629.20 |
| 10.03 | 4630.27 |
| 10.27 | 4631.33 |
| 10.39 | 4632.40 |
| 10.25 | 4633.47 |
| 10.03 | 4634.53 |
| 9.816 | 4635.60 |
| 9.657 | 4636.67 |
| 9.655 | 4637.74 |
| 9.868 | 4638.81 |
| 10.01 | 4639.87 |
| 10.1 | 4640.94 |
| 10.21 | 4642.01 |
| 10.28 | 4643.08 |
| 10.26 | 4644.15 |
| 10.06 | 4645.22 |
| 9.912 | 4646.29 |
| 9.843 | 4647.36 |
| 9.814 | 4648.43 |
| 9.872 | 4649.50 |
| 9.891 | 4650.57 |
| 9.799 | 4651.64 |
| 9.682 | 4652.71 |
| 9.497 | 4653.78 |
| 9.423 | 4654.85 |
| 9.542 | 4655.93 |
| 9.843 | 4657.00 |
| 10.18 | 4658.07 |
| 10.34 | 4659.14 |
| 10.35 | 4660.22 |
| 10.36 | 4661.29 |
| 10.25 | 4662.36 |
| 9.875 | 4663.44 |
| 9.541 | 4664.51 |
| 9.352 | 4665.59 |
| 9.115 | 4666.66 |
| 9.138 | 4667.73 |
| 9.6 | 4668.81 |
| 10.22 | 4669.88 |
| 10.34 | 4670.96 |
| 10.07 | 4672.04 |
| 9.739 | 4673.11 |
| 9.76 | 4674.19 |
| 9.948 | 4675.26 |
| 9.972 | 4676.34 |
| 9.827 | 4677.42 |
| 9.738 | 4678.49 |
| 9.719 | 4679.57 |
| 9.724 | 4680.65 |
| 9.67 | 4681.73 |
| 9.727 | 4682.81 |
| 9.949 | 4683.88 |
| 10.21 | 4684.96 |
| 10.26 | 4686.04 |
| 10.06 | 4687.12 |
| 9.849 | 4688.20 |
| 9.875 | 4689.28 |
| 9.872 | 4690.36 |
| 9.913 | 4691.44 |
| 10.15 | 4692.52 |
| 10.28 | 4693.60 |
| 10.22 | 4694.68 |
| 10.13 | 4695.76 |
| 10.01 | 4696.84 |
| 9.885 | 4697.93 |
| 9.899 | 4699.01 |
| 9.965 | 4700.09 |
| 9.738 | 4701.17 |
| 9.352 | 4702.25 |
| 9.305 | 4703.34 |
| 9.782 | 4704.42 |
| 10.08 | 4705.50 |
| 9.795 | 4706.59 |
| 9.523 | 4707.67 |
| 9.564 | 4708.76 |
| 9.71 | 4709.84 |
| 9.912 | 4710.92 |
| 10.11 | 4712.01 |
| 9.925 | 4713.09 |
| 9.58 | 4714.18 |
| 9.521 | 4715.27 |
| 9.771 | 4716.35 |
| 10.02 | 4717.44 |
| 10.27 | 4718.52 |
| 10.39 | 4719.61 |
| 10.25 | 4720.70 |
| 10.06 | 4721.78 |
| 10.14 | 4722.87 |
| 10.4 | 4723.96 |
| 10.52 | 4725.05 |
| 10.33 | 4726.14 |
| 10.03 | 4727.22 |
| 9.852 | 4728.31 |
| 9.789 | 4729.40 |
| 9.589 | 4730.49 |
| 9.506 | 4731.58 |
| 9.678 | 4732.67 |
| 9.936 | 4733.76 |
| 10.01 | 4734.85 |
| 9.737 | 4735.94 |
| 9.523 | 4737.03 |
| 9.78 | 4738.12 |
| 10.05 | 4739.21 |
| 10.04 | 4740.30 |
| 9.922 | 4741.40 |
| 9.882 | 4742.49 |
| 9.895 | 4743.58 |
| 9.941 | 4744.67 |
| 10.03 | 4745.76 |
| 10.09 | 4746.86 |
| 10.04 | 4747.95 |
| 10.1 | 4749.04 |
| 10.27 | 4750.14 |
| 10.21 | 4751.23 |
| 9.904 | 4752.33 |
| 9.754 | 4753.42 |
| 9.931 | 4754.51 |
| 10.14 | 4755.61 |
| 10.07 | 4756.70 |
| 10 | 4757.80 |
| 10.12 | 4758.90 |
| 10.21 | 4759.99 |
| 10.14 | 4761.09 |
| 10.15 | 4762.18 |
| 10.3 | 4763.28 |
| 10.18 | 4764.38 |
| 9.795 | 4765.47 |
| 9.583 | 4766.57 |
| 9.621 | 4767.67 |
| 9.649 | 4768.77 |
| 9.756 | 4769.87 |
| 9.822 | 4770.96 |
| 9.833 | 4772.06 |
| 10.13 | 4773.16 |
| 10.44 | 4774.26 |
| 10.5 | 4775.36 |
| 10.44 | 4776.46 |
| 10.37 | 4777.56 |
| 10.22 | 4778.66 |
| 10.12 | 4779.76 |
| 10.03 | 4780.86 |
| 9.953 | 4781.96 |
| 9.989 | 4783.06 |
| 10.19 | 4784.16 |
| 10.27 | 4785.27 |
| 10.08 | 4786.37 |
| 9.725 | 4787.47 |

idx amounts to 1.02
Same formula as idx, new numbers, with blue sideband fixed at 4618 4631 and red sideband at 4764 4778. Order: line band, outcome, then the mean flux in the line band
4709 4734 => 0.3 Angstrom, 9.97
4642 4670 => 0.8 Angstrom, 9.85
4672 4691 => 0.4 Angstrom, 9.88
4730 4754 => 0.3 Angstrom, 9.91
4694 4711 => 0.5 Angstrom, 9.81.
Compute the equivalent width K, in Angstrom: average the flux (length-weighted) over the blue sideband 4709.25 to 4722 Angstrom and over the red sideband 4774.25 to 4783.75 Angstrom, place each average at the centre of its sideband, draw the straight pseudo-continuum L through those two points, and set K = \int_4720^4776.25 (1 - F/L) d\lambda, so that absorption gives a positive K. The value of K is 0.5 Angstrom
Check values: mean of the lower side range 9.96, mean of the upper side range 10.2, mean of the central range 10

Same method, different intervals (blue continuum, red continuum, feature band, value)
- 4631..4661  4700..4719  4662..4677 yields 0.2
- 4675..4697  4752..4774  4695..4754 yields 0.3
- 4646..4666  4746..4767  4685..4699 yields -0.2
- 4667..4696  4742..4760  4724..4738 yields 0.2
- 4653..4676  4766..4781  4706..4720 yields 0.1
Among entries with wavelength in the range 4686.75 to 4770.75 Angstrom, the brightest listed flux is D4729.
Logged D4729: 10.52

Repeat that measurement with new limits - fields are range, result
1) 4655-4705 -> 10.36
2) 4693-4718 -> 10.28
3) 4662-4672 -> 10.34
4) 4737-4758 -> 10.27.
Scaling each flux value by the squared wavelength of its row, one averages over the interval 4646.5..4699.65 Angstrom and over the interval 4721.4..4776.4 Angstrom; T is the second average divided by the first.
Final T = 1.04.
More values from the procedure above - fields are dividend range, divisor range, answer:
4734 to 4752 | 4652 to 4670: 1.06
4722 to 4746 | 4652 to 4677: 1.04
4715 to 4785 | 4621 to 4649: 1.04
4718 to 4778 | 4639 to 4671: 1.05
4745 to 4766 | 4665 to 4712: 1.05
